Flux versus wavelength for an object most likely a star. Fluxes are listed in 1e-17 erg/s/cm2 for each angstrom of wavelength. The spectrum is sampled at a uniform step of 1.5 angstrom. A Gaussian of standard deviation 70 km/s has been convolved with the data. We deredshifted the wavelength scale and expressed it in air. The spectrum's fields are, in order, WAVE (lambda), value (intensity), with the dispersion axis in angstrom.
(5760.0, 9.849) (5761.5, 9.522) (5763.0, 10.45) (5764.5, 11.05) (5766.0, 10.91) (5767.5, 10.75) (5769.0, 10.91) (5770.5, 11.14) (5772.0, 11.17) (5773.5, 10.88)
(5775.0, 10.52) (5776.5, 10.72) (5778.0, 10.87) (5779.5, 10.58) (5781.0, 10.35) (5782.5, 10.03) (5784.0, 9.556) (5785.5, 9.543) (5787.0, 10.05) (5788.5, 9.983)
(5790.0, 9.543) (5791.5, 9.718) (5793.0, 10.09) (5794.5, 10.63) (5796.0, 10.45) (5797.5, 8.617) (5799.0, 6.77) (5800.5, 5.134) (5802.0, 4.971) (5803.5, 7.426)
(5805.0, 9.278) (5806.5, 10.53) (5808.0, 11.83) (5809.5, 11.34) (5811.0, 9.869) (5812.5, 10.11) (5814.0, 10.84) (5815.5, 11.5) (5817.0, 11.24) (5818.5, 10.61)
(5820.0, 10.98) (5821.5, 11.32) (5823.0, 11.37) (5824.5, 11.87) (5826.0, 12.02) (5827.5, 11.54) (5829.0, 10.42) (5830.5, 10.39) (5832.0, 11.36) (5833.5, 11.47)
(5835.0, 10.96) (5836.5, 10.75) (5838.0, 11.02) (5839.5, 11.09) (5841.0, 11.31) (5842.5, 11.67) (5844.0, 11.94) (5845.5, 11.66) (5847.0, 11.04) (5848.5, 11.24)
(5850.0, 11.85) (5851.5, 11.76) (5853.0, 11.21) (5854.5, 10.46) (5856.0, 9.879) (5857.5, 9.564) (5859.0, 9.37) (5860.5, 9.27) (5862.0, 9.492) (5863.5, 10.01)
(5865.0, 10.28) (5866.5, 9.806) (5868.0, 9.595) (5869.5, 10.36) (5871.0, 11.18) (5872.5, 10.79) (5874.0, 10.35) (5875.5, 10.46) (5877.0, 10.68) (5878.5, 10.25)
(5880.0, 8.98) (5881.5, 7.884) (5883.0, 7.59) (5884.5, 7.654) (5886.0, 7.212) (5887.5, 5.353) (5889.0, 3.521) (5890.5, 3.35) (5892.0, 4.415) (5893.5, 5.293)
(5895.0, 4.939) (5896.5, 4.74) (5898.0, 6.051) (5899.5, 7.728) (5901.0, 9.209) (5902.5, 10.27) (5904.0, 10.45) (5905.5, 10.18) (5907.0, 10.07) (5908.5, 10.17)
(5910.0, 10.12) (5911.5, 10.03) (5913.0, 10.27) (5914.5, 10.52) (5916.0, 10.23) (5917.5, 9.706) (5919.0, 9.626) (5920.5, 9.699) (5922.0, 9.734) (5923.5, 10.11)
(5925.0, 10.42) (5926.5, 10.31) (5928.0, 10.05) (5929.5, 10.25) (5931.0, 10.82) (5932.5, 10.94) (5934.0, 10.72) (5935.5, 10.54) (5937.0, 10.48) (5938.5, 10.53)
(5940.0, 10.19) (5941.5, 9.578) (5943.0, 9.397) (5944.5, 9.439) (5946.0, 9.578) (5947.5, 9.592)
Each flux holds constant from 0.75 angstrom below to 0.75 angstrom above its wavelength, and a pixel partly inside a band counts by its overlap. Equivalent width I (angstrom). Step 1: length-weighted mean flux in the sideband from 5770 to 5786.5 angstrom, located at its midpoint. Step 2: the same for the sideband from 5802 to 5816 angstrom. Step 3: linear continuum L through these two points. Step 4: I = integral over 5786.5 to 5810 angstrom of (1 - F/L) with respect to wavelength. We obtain 2.42 angstrom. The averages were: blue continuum 10.5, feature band 9.11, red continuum 10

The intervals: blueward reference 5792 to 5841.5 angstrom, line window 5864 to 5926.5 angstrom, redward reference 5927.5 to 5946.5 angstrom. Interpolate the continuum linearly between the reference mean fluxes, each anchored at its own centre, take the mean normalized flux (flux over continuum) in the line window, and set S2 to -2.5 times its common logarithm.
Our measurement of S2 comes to 0.165 mag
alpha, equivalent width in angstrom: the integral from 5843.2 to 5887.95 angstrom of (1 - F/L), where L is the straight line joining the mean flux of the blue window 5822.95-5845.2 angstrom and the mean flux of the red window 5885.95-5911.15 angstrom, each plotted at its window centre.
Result -2.8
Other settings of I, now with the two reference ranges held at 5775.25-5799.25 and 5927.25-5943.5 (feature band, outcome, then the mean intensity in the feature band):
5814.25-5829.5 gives -1.9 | 11.3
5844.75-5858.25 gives -1.2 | 11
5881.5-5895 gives 6.0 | 5.64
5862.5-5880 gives -0.2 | 10.3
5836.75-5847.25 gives -1.4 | 11.4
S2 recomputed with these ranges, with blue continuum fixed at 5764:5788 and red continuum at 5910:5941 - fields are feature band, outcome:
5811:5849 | -0.072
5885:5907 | 0.459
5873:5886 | 0.134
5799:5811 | 0.216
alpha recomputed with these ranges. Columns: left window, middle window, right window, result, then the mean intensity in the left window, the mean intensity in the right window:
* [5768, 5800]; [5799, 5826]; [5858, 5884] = 0.0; 10.1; 9.76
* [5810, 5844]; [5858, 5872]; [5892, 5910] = -0.6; 11.1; 8.03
